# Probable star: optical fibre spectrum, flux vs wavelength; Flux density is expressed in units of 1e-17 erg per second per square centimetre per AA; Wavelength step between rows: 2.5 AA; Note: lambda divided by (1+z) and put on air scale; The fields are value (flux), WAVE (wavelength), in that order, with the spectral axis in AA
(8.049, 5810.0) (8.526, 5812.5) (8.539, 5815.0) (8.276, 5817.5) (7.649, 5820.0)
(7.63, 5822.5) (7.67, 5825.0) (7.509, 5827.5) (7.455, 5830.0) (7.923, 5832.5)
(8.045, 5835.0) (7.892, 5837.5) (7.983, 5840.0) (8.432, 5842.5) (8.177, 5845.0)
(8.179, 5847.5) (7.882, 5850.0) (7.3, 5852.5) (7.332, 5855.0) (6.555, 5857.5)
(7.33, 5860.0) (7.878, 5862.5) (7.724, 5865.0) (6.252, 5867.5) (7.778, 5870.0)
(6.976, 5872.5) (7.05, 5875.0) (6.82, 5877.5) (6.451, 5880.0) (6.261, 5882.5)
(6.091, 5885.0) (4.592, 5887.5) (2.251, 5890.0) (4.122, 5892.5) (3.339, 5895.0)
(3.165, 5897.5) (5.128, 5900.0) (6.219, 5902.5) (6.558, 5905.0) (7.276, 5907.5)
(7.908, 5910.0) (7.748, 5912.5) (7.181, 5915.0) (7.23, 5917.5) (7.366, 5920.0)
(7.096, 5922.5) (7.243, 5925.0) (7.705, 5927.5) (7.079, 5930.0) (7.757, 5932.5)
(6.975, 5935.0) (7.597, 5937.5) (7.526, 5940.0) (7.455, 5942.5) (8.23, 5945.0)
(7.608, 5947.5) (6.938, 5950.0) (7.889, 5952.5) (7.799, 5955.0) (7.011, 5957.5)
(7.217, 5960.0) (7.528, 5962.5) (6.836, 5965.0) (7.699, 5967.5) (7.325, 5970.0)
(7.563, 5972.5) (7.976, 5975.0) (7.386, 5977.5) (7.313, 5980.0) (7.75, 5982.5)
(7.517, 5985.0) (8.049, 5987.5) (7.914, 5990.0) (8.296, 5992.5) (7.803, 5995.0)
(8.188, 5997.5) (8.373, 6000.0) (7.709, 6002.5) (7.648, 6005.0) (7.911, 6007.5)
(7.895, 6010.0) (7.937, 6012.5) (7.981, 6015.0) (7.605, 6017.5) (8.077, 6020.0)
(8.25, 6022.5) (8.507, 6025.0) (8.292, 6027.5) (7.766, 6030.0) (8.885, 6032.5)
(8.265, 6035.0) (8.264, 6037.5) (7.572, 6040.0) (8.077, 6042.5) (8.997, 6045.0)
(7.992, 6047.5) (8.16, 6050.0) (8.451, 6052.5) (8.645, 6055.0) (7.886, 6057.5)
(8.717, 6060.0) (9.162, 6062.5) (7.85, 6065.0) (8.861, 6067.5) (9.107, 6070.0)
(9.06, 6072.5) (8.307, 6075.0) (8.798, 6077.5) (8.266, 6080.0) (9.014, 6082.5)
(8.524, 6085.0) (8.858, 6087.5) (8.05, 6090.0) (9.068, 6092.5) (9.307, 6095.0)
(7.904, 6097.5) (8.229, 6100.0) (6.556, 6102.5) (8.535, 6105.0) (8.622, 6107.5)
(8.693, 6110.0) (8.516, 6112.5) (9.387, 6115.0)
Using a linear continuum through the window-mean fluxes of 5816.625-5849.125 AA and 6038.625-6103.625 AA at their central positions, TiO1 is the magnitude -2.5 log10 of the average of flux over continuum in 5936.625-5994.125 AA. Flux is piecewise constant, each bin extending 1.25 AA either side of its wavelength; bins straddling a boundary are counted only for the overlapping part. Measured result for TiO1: 0.09 mag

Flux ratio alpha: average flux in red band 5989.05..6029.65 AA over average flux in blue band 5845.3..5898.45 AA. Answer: 1.3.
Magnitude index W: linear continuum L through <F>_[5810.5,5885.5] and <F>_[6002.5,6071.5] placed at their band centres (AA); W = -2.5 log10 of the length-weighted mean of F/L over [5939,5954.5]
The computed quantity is 0.04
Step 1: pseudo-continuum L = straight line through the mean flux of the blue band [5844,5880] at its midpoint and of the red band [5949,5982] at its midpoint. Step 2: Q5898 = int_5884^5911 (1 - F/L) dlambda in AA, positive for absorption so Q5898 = 8.3 AA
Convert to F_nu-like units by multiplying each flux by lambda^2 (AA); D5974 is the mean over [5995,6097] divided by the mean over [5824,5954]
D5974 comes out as 1.26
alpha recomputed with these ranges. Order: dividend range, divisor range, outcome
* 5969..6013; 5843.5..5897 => 1.21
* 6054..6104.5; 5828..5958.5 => 1.22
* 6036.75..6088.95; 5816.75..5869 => 1.11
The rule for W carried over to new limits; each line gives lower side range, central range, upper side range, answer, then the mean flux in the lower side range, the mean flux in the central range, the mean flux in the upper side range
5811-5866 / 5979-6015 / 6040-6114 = 0.05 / 7.81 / 7.89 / 8.48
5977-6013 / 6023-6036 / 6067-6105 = -0.03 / 7.85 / 8.34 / 8.52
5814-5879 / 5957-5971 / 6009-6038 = 0.10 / 7.62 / 7.28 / 8.14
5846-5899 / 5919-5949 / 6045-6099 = -0.07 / 6.26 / 7.47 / 8.58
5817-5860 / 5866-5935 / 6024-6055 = 0.24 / 7.74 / 6.34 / 8.28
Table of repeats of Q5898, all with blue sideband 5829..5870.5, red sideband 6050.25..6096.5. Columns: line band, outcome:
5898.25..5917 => 2.70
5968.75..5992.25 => 1.61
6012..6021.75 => 0.56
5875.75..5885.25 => 1.61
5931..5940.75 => 0.71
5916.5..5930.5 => 1.20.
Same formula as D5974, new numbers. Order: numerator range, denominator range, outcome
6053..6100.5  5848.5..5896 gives 1.46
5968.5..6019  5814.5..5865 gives 1.06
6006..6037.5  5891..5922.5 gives 1.38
